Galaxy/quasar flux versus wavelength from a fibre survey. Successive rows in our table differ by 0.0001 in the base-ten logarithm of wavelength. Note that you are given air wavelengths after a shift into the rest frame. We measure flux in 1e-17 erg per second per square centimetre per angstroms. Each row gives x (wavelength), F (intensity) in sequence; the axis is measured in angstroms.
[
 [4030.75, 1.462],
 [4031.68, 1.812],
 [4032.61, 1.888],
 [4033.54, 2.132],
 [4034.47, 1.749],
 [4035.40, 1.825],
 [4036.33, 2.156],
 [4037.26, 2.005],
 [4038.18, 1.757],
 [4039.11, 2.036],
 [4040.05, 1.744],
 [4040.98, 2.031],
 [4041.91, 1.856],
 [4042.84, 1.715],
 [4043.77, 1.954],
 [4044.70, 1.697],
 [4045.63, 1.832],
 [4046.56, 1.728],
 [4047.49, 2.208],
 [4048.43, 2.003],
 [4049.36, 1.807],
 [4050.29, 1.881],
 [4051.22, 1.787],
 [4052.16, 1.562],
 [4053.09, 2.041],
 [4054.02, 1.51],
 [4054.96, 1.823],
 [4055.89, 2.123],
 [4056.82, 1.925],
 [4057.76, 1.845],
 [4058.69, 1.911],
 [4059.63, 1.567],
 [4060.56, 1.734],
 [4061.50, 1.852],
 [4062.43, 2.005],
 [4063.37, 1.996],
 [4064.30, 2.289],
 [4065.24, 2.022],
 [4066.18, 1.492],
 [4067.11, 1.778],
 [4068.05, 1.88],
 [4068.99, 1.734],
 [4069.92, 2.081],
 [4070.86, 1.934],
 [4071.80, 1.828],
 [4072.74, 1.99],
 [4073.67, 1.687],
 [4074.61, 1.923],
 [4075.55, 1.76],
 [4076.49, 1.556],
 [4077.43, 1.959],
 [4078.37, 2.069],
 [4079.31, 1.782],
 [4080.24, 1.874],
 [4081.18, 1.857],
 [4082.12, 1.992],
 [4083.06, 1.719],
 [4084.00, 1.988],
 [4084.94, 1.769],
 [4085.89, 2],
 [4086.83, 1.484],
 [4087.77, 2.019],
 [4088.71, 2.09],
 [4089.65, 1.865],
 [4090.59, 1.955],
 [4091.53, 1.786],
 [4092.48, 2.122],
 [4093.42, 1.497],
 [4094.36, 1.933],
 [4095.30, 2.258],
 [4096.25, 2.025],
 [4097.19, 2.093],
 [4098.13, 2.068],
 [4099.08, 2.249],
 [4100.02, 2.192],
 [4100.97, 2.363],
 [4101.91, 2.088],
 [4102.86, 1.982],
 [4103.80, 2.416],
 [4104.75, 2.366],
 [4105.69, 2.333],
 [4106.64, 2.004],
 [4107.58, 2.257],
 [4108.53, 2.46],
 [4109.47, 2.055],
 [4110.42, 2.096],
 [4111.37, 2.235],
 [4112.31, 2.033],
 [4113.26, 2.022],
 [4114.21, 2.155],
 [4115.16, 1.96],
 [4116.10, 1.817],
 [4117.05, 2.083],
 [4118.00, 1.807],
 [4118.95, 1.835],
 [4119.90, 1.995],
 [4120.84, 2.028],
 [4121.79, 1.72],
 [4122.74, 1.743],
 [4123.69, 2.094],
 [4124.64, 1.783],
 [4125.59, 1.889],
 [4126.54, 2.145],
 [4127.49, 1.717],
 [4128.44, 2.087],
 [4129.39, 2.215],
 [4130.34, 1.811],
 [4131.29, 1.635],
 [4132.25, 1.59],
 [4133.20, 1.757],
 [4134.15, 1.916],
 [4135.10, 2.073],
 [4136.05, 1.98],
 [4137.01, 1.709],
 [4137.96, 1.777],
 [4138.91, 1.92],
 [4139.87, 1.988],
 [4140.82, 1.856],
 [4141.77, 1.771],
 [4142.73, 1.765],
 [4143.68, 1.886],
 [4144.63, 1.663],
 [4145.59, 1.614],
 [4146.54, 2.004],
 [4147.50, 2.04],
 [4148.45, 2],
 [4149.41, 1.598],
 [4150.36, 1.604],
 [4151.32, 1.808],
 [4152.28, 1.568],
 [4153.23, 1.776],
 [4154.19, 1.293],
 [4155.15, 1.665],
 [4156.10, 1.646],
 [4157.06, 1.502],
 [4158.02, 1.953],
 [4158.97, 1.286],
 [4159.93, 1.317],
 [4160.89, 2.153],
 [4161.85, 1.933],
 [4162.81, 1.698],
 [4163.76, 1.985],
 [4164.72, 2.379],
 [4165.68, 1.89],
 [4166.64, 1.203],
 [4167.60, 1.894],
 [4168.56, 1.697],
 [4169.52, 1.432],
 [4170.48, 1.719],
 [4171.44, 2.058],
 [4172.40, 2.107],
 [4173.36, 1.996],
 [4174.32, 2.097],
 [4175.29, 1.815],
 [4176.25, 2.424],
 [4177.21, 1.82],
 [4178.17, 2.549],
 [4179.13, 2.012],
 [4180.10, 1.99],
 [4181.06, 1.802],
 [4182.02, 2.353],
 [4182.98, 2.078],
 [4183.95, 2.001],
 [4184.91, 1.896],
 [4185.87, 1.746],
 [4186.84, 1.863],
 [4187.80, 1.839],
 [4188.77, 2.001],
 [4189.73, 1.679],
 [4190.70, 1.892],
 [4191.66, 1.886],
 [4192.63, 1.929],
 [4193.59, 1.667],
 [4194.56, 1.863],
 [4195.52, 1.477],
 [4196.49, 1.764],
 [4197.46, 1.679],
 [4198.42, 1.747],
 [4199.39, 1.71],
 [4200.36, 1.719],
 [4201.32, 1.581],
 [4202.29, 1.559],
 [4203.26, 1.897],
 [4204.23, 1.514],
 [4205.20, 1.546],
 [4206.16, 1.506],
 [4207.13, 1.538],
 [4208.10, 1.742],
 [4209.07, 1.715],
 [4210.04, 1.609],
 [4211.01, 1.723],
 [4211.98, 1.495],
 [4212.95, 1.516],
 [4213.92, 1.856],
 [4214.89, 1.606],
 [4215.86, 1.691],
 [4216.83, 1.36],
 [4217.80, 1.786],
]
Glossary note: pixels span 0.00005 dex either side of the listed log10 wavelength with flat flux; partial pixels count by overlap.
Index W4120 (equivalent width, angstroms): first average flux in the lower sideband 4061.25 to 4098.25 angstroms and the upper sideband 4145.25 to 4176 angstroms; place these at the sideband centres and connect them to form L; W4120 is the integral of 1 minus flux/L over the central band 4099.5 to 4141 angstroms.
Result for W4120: -3.6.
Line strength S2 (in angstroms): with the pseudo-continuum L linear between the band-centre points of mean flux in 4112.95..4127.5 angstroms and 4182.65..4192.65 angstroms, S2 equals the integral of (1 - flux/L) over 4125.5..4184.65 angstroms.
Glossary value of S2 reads 1.7 angstroms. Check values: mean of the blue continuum 1.93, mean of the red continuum 1.89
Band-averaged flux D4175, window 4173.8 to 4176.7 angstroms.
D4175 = 2.1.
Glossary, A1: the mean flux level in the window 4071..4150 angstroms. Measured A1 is 1.95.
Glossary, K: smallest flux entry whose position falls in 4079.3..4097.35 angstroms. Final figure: 1.484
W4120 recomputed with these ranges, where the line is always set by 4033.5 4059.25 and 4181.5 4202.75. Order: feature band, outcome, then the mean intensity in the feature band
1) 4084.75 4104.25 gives -1.69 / 2.01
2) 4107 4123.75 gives -1.57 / 2.02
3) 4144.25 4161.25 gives 1.31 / 1.69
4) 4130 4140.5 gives 0.03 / 1.83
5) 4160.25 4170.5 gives 0.07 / 1.81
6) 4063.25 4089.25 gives -0.18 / 1.88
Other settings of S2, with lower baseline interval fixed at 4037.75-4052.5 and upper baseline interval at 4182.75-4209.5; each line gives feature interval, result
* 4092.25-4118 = -4.28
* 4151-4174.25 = 0.21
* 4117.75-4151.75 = -1.26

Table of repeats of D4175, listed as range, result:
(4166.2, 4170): 1.56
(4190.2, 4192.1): 1.89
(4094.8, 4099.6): 2.14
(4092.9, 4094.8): 1.73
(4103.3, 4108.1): 2.28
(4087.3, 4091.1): 1.98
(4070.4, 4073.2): 1.91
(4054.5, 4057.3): 1.96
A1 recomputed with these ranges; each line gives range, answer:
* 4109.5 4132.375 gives 1.94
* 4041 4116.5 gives 1.95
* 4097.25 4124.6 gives 2.08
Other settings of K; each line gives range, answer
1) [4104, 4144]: 1.59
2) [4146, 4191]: 1.203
